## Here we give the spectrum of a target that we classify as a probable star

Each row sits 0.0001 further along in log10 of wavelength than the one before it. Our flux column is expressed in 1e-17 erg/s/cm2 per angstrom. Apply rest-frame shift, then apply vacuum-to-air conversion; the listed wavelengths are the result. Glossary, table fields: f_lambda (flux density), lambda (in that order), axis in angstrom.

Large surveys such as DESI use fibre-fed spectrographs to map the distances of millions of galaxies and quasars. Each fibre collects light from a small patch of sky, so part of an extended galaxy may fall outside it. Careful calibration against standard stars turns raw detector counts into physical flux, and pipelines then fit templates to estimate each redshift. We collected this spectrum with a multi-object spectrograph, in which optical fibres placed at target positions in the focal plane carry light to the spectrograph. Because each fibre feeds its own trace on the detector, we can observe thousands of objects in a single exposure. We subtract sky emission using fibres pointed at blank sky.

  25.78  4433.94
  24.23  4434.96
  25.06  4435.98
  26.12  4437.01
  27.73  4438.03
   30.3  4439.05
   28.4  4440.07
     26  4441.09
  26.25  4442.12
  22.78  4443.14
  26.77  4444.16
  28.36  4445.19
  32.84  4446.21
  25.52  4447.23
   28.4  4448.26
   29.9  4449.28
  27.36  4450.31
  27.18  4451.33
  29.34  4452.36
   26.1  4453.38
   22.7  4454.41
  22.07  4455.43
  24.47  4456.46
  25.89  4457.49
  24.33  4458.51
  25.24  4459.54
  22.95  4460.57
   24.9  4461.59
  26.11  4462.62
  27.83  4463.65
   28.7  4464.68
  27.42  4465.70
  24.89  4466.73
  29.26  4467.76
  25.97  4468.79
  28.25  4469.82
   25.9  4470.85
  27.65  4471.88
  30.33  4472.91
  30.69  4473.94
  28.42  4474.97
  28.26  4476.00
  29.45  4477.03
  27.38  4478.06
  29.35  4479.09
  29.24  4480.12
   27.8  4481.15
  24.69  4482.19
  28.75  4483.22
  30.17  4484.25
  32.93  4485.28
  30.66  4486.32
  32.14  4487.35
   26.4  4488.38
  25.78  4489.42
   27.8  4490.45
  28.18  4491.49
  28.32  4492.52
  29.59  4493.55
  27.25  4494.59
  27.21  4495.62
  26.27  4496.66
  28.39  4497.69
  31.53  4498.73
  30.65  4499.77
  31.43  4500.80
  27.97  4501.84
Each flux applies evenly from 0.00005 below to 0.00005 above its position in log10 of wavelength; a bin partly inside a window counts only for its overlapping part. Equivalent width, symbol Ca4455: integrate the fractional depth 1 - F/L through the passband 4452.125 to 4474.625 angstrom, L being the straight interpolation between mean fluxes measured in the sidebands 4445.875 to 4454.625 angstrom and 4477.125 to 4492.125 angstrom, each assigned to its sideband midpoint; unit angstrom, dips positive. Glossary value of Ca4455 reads 1.4 angstrom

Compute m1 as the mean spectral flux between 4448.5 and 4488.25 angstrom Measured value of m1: 27.5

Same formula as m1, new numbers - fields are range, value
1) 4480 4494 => 28.7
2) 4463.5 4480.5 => 28.2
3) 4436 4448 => 27.3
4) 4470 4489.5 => 28.8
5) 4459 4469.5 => 26.4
